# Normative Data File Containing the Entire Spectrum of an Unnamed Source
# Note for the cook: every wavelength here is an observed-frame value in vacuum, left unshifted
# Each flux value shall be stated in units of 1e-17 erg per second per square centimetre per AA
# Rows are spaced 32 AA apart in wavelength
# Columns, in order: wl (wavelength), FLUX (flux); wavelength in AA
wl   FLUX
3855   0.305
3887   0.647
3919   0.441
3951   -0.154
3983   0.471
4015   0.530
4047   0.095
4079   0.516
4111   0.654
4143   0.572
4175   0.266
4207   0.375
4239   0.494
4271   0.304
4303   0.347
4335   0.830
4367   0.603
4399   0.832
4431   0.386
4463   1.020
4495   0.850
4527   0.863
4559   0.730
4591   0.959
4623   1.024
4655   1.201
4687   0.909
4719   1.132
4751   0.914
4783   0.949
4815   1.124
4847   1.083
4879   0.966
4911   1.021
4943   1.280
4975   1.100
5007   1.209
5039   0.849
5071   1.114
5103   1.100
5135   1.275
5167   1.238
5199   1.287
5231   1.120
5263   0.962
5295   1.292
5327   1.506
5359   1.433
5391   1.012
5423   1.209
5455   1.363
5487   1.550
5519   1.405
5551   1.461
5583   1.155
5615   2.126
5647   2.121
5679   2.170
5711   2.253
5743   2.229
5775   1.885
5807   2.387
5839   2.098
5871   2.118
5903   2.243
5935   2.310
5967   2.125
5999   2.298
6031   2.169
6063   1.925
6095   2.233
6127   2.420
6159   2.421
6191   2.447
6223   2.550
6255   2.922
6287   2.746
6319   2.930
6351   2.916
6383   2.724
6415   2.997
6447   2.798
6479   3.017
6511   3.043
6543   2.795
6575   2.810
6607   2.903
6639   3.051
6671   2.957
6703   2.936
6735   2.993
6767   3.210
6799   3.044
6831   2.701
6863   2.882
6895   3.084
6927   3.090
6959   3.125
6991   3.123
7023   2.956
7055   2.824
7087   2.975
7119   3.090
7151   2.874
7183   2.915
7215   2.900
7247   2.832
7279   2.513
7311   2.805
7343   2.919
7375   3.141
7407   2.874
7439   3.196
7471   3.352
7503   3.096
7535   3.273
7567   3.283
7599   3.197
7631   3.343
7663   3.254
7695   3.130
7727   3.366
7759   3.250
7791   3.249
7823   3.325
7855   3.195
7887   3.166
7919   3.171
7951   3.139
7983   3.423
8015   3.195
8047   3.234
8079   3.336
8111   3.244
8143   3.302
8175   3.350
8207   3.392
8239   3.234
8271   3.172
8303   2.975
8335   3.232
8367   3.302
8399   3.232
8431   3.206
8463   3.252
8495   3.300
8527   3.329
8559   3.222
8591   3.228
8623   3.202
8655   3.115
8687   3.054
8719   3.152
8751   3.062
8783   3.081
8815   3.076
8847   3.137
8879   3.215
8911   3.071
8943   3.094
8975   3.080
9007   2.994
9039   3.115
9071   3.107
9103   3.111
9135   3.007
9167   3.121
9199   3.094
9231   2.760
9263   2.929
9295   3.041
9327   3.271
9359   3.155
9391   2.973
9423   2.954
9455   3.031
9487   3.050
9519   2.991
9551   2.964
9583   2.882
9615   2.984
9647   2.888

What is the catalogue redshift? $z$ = 0.41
